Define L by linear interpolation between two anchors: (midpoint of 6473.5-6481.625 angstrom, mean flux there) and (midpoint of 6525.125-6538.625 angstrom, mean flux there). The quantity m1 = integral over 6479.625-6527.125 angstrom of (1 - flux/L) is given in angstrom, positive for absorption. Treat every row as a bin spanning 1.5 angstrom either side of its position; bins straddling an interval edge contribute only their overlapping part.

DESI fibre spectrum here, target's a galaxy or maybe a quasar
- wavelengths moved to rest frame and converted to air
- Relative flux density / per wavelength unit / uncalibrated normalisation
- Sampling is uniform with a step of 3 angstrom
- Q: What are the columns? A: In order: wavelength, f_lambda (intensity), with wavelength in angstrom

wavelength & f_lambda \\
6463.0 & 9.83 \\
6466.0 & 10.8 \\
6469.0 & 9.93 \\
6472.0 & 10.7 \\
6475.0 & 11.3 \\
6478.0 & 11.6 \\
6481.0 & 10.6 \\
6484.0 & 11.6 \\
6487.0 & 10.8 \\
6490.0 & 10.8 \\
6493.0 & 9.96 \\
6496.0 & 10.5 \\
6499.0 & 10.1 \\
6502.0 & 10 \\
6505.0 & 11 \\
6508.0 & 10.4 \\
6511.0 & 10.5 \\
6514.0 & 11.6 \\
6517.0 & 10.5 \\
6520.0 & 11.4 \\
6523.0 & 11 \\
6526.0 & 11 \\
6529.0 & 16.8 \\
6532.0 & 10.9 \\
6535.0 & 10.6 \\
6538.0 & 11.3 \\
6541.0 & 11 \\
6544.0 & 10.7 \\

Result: 3.9 angstrom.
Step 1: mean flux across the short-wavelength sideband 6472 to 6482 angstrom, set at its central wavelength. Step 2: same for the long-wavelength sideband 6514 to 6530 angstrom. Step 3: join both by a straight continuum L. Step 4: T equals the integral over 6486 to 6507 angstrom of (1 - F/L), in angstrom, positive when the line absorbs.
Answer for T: 1.9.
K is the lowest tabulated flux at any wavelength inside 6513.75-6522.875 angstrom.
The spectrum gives 10.5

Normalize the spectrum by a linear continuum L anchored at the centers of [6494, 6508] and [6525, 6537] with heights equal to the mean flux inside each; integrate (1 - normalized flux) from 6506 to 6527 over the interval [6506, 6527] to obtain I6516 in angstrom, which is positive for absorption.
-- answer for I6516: 0.87 angstrom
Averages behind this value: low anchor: 10.4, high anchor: 12.3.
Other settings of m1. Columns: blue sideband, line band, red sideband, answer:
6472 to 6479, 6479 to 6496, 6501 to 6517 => 0.5 angstrom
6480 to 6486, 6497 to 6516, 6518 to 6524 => 0.9 angstrom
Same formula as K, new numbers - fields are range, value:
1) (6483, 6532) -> 9.96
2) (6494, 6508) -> 10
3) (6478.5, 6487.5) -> 10.6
